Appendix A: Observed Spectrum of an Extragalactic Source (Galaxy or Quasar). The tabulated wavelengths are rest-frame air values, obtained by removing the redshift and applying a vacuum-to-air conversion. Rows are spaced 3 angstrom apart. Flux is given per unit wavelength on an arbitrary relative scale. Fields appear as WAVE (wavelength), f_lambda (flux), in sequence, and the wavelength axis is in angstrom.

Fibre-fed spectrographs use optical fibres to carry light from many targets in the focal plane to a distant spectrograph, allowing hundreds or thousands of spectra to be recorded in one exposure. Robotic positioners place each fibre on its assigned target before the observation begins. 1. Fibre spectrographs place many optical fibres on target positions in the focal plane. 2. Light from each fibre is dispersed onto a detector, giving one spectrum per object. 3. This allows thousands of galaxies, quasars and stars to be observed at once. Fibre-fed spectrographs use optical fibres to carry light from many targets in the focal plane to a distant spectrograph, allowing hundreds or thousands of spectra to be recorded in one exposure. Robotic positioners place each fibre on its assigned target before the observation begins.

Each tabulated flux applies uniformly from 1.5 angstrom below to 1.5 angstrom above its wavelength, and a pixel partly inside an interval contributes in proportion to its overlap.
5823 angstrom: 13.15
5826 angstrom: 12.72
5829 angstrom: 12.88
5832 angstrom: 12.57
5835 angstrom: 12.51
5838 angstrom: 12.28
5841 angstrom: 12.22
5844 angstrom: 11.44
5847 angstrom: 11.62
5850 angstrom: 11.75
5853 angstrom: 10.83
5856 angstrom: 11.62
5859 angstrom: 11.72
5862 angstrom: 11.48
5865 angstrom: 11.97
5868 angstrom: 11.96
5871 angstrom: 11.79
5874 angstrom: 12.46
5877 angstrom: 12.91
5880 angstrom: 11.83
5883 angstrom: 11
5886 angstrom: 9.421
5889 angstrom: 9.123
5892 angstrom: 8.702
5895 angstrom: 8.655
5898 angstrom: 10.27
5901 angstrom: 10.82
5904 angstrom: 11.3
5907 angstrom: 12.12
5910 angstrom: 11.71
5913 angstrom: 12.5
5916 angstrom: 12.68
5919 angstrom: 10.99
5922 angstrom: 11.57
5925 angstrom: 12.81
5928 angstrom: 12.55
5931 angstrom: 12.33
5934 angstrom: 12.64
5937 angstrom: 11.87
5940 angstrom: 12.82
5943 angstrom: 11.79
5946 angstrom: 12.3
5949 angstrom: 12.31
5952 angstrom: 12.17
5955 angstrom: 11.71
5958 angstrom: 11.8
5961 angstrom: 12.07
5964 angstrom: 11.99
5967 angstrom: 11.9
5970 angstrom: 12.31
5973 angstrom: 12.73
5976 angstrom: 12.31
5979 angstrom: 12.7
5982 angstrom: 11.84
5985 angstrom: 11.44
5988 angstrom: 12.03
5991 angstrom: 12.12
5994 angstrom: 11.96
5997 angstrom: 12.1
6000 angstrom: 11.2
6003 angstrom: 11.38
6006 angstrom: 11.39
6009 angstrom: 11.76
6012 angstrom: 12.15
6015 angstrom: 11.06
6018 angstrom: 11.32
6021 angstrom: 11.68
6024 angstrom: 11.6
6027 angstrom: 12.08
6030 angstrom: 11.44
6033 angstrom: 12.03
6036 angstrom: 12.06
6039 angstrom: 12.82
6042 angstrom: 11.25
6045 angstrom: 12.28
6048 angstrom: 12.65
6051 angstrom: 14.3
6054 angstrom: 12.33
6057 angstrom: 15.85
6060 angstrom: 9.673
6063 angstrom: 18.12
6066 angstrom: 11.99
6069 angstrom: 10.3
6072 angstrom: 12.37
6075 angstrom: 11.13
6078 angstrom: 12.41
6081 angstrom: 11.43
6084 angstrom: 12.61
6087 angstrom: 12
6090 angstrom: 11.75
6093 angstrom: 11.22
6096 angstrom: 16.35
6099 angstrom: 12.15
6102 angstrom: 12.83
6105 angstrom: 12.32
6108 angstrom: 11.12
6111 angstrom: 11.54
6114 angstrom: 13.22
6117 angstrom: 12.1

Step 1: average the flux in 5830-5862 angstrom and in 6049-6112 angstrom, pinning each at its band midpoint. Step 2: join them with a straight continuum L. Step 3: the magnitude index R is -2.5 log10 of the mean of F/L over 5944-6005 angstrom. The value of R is 0.02 mag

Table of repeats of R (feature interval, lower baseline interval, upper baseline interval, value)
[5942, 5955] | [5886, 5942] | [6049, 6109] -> -0.04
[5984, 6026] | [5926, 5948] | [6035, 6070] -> 0.09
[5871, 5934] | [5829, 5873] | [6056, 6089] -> 0.06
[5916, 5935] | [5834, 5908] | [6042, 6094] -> -0.05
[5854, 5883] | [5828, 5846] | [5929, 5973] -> 0.03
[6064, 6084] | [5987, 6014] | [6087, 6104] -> 0.06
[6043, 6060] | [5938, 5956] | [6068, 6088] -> -0.11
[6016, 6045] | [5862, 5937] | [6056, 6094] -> 0.03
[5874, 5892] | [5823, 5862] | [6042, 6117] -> 0.12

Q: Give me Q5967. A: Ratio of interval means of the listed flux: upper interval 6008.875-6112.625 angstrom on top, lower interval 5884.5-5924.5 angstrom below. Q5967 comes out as 1.14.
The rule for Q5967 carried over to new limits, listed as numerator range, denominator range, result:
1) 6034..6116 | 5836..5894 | 1.10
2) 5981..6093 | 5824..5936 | 1.04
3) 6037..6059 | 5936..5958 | 1.07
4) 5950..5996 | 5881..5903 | 1.23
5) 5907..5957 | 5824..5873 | 1.02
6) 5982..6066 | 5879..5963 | 1.06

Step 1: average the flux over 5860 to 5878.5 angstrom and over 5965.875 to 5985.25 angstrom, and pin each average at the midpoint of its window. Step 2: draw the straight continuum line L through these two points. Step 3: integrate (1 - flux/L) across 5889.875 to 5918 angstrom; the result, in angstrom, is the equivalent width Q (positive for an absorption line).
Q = 2.8 angstrom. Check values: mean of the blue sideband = 12.1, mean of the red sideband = 12.2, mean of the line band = 10.9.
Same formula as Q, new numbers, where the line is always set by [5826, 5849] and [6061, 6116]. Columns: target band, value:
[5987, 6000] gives 0.44 angstrom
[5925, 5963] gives 0.36 angstrom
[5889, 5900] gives 2.70 angstrom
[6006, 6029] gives 1.41 angstrom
